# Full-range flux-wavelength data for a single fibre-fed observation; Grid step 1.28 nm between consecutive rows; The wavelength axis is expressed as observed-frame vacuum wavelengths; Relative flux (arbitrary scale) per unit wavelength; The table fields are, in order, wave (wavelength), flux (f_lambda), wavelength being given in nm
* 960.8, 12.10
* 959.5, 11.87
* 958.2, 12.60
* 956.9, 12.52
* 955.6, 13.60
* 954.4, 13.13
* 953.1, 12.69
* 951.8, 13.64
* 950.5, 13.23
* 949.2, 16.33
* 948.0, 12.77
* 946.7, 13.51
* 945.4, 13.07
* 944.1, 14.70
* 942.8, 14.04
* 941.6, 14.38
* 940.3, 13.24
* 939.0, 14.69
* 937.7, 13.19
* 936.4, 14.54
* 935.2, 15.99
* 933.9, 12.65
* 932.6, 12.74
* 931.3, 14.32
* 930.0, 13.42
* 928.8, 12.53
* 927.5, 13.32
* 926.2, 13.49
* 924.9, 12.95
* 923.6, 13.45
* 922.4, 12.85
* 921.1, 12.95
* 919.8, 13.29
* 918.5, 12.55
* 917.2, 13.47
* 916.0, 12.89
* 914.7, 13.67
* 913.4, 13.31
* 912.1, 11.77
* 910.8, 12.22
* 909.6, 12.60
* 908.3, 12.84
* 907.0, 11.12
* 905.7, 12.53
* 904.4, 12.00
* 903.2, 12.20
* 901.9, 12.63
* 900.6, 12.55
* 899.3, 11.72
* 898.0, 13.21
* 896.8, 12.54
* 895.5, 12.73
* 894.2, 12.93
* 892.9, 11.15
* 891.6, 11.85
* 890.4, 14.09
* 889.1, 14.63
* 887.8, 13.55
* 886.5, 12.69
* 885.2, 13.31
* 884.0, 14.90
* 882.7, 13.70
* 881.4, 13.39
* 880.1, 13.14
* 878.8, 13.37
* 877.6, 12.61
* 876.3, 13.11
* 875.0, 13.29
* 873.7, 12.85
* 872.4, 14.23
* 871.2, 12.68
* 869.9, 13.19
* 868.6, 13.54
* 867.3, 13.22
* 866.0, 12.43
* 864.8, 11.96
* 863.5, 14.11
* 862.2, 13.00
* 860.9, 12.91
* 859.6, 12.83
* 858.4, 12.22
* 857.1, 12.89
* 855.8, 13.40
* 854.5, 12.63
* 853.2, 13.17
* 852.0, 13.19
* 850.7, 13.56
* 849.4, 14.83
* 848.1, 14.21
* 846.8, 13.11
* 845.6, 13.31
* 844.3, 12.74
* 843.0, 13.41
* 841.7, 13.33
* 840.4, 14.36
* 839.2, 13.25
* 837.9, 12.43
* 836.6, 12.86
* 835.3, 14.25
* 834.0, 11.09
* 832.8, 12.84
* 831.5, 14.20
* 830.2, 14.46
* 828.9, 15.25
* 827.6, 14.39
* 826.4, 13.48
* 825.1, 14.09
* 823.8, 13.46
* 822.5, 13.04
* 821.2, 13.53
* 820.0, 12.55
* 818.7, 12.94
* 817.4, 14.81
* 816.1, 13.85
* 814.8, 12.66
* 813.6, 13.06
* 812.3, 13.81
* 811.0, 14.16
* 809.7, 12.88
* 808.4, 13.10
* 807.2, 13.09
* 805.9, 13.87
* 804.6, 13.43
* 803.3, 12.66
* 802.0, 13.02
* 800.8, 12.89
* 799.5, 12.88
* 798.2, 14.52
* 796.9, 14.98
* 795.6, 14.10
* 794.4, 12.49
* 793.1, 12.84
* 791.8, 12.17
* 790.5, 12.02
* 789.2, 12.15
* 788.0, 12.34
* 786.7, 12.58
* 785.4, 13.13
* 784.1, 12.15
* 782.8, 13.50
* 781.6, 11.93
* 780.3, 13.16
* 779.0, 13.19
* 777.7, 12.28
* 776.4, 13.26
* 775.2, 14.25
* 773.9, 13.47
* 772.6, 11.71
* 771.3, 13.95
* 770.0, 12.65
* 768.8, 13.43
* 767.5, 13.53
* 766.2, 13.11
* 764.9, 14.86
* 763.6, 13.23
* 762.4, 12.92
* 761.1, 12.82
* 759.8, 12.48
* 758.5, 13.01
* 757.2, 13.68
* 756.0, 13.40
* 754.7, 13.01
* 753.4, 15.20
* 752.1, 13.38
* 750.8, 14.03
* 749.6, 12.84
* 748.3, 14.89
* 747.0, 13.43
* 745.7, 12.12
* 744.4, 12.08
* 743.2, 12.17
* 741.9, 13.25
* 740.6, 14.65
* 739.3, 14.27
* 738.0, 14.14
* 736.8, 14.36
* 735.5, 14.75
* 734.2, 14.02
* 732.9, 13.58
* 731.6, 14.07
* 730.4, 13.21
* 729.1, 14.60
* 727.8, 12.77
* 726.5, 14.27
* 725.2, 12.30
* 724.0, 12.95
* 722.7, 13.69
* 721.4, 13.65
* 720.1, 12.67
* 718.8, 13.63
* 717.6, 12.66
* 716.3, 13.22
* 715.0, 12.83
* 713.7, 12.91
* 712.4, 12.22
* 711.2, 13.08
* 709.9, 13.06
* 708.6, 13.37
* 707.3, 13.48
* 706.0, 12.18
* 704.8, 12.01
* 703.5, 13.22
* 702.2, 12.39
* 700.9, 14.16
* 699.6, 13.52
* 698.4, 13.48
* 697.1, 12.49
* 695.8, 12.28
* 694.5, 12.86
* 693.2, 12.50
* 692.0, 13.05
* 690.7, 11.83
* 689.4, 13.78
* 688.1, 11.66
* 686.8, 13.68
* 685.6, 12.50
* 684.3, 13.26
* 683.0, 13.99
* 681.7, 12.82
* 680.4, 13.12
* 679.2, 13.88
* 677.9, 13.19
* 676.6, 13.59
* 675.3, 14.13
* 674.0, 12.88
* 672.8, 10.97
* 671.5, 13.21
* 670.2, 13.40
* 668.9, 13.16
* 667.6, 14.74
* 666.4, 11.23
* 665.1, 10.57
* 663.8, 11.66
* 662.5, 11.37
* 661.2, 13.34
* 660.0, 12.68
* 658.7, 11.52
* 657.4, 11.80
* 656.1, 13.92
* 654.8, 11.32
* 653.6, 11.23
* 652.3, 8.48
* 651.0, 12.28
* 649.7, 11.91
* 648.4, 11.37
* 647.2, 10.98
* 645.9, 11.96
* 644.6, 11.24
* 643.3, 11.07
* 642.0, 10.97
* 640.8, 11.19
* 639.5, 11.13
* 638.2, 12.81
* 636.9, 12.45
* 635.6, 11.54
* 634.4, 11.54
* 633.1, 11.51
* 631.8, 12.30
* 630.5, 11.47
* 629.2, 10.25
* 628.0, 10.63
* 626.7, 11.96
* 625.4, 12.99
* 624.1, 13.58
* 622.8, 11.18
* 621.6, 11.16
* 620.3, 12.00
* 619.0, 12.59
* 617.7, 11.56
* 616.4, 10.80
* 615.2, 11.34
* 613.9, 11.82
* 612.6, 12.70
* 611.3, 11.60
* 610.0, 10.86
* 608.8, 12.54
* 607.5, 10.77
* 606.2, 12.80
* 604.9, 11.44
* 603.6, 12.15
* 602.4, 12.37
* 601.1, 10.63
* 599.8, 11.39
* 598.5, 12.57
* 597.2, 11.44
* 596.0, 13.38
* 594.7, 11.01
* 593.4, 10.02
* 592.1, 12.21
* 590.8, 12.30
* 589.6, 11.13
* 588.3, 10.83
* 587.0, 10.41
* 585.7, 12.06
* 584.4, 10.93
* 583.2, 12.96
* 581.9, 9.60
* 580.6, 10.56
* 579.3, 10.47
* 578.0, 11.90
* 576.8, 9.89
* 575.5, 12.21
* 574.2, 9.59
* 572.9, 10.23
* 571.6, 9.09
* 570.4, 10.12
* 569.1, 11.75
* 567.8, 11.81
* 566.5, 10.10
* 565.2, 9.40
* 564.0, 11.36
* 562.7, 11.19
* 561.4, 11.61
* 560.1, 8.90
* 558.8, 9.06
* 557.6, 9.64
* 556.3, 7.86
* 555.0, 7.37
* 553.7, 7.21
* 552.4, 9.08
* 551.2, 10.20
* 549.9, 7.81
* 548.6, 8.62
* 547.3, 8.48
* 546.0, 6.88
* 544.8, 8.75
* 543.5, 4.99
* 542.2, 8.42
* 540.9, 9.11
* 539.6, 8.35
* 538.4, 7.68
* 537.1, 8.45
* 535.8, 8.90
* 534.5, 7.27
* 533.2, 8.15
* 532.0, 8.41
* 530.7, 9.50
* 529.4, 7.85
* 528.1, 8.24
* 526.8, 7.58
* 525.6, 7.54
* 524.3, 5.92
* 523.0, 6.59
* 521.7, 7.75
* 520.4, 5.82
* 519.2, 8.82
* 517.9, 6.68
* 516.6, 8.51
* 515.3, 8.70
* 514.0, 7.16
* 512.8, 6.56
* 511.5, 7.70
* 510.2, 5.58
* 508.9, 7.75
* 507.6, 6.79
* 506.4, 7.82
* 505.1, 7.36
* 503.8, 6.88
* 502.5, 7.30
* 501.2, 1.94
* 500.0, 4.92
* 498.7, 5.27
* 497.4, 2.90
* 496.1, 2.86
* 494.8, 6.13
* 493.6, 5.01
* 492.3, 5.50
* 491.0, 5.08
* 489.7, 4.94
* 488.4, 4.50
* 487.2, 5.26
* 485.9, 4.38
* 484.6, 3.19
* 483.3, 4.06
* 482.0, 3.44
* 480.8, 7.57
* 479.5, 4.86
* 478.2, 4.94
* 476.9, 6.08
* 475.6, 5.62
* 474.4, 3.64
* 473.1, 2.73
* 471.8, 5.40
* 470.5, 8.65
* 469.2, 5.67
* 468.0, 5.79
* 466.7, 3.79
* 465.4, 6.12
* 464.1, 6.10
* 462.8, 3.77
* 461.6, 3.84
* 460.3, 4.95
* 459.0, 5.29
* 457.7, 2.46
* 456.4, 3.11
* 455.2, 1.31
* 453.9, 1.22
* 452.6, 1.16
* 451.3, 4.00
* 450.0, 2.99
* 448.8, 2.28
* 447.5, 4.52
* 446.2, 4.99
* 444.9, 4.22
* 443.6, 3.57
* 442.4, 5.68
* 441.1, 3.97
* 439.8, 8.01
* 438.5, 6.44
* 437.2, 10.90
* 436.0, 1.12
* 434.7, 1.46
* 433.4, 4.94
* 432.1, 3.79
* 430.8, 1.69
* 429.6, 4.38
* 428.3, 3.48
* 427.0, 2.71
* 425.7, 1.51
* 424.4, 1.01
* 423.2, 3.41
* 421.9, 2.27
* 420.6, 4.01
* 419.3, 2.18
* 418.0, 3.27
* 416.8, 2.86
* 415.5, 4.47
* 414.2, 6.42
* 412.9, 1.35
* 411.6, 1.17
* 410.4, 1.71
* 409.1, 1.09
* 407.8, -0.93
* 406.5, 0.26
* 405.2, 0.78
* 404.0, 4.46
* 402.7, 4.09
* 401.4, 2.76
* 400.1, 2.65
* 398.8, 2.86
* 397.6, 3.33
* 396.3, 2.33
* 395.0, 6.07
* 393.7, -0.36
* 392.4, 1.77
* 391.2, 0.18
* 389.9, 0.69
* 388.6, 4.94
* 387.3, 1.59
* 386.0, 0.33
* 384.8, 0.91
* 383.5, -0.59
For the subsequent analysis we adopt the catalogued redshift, 0.26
